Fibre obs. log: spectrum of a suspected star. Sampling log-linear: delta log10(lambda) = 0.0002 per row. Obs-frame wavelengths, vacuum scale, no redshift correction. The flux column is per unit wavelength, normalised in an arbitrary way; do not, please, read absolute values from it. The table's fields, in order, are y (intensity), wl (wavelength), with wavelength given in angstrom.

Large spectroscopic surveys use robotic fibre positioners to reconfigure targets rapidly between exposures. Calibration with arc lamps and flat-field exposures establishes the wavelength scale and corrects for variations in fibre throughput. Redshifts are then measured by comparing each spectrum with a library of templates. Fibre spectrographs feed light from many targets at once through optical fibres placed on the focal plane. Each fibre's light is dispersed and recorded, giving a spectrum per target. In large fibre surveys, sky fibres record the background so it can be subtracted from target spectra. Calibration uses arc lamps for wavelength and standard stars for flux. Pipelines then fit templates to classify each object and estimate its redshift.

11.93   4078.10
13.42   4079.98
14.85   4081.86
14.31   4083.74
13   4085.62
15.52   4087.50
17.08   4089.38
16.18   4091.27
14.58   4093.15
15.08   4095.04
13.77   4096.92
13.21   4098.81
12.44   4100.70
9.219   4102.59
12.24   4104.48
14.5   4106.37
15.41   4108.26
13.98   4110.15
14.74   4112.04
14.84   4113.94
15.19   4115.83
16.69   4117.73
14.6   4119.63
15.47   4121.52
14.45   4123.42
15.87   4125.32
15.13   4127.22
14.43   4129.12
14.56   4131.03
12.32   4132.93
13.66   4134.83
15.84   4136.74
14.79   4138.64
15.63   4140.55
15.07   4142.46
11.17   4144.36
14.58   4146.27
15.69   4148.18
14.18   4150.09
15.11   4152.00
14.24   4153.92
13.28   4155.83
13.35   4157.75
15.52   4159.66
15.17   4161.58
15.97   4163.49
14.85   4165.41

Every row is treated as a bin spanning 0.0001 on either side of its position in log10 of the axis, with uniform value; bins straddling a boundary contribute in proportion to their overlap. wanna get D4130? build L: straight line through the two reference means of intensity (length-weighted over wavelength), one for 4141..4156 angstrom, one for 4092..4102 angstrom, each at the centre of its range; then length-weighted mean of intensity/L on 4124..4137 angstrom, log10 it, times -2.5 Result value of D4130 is -0.03 mag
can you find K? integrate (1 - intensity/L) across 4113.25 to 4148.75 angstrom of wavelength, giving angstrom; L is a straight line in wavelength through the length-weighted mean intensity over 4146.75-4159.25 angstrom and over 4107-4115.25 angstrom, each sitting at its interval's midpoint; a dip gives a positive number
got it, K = -0.4 angstrom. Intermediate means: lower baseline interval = 14.8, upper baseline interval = 14.4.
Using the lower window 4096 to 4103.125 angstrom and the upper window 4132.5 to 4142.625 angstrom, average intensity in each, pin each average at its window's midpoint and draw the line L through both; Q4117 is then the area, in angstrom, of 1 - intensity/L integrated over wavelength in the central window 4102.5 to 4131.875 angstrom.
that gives -2.7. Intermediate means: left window 12.3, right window 14.6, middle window 14.6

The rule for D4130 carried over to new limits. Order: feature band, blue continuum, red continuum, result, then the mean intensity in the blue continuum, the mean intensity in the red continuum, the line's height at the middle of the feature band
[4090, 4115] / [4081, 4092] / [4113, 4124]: 0.10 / 15.1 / 15.2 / 15.2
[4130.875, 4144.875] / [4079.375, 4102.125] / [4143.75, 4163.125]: 0.01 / 14.4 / 14.3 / 14.3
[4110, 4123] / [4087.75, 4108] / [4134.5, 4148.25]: -0.07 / 13.9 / 14.5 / 14.2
